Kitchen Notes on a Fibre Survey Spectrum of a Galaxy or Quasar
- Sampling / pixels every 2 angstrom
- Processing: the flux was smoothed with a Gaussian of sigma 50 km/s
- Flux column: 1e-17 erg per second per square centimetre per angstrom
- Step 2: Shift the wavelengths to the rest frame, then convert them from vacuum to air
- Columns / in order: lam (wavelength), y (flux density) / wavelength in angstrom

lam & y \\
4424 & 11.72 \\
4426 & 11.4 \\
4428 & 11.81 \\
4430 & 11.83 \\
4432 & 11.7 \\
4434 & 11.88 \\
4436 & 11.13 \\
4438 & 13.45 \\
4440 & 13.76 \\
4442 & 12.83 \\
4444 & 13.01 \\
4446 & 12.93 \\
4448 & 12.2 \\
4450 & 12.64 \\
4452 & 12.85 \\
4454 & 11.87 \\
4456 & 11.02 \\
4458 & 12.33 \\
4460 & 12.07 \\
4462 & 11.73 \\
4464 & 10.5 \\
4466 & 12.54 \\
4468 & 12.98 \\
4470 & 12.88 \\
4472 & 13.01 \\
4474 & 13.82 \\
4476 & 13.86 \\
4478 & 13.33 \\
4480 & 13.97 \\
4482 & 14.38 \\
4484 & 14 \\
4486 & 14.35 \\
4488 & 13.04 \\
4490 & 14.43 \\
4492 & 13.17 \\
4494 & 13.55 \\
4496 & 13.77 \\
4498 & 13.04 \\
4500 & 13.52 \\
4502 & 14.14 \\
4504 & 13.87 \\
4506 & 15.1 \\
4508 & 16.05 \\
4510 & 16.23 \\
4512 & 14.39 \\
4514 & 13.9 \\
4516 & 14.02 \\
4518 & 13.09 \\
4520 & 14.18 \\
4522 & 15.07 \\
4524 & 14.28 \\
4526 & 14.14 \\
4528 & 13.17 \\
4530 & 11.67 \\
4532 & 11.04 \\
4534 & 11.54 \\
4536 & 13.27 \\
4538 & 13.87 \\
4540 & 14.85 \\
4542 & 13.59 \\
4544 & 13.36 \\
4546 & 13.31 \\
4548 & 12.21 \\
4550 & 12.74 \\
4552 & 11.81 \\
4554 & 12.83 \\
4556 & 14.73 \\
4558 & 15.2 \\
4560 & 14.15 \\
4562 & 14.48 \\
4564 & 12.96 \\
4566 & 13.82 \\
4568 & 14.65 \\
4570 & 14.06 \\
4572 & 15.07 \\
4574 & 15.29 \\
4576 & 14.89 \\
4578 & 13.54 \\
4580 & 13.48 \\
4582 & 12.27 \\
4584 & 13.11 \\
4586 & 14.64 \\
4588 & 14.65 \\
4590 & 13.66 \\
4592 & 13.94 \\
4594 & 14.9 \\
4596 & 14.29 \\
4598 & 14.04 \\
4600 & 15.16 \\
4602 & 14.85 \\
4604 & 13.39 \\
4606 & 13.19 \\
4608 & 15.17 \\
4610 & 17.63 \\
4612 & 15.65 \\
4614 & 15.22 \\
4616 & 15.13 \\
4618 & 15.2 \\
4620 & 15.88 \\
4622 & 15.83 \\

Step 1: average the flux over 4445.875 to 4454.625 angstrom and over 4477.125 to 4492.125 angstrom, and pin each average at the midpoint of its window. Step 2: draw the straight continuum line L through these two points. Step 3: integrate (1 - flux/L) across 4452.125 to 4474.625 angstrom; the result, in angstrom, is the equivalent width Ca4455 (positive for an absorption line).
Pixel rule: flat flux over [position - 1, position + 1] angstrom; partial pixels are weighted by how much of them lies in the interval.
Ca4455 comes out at 1.3 angstrom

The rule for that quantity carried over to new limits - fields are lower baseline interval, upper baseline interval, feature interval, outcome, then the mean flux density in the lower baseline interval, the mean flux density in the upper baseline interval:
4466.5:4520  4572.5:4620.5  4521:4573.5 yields 2.55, 13.9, 14.5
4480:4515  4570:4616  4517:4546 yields 1.84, 14.2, 14.5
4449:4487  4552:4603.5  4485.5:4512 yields -1.94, 12.8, 14.1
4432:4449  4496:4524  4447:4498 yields 1.64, 12.6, 14.3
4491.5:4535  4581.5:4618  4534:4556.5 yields 1.35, 13.8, 14.5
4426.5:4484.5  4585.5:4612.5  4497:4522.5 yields -1.84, 12.6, 14.6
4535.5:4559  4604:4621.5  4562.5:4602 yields 0.80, 13.5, 15.3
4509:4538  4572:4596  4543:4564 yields 0.57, 13.6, 14.1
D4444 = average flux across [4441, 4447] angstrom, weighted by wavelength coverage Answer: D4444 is 12.9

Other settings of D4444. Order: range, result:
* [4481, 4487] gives 14.2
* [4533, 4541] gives 13.4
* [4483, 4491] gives 14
